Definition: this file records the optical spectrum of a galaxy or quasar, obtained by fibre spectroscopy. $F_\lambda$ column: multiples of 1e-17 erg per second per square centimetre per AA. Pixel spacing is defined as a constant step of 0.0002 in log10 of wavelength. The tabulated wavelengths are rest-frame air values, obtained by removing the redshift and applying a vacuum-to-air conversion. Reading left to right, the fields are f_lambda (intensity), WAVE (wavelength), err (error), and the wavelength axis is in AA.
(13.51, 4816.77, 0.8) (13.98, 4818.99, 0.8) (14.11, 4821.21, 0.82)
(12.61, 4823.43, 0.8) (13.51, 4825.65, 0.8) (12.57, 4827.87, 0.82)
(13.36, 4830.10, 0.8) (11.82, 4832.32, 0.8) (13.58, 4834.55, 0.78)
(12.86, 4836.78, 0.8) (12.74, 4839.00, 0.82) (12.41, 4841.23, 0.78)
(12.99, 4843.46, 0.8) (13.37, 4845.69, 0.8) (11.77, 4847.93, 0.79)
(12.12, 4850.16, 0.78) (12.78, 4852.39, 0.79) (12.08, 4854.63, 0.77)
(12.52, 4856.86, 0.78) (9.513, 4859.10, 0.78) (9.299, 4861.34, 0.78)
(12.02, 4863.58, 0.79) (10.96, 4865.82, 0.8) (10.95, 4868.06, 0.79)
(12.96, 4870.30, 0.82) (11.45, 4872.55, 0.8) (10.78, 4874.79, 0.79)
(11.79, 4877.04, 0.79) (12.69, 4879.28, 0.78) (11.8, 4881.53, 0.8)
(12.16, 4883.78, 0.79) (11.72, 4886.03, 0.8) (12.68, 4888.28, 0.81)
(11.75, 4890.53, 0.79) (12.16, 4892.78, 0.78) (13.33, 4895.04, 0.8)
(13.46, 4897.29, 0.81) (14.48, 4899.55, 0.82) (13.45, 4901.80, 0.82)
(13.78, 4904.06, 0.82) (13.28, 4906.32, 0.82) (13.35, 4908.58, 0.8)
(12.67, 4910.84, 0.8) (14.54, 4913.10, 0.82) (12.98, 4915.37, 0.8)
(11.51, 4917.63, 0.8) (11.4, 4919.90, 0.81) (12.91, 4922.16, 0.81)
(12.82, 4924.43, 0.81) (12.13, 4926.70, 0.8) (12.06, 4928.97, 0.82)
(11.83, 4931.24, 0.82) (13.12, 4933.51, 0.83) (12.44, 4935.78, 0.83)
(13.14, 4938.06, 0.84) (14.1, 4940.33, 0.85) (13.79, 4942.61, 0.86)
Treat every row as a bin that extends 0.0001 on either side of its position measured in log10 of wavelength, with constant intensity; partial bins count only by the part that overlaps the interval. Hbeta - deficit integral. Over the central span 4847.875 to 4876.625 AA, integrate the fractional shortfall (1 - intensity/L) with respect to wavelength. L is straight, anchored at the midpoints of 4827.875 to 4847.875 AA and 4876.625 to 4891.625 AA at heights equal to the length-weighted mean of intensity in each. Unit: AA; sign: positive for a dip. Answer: 2.2 AA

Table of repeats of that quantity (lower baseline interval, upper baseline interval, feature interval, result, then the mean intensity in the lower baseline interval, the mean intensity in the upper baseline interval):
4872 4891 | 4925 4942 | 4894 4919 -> -2.1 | 11.9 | 12.7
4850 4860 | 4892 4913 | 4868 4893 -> 1.4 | 11.8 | 13.4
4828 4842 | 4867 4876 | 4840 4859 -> -0.1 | 12.8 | 11.5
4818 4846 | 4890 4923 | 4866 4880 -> 1.5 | 13.1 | 13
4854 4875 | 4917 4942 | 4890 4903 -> -1.4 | 11.3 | 12.5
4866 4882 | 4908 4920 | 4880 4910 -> -1.4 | 11.7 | 12.8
